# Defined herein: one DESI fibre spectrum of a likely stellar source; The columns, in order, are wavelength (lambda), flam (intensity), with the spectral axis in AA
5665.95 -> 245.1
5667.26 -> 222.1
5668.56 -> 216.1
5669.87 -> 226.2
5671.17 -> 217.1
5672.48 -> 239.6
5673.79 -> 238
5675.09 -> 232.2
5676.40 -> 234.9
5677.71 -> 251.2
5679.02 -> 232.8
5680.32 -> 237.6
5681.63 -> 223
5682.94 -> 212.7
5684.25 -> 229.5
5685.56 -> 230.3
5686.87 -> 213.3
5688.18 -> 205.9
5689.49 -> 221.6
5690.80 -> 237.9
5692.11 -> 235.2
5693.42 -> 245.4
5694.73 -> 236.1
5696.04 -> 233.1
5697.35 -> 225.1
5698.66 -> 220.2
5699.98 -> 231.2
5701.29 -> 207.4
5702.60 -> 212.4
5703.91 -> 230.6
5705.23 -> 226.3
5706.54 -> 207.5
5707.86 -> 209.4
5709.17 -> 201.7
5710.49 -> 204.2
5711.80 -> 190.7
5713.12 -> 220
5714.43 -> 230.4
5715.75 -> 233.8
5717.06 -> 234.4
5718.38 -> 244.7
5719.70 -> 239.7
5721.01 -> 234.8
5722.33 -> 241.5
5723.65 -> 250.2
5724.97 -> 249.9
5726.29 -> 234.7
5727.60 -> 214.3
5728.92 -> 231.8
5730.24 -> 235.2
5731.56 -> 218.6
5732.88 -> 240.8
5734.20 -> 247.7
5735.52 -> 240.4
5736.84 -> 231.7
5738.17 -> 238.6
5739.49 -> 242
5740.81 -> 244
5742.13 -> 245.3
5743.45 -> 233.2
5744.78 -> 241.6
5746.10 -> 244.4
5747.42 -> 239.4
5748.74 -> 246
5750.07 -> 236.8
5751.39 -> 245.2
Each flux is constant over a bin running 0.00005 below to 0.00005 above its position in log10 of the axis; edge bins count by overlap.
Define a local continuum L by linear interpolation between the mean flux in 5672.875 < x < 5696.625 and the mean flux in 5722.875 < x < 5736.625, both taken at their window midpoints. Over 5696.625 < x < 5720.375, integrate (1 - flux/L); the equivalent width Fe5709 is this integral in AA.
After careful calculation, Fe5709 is 1.33 AA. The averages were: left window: 231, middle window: 221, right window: 236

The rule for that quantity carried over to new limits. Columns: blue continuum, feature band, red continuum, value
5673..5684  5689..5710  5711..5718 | 0.3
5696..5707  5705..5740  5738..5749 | 0.3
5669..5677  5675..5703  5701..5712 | -0.8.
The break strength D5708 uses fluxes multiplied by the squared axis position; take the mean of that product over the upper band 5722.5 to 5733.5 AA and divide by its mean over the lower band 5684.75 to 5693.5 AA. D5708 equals 1.1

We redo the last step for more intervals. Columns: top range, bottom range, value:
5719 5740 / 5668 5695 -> 1.05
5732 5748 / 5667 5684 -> 1.07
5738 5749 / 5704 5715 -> 1.15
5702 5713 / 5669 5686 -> 0.92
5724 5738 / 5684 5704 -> 1.05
